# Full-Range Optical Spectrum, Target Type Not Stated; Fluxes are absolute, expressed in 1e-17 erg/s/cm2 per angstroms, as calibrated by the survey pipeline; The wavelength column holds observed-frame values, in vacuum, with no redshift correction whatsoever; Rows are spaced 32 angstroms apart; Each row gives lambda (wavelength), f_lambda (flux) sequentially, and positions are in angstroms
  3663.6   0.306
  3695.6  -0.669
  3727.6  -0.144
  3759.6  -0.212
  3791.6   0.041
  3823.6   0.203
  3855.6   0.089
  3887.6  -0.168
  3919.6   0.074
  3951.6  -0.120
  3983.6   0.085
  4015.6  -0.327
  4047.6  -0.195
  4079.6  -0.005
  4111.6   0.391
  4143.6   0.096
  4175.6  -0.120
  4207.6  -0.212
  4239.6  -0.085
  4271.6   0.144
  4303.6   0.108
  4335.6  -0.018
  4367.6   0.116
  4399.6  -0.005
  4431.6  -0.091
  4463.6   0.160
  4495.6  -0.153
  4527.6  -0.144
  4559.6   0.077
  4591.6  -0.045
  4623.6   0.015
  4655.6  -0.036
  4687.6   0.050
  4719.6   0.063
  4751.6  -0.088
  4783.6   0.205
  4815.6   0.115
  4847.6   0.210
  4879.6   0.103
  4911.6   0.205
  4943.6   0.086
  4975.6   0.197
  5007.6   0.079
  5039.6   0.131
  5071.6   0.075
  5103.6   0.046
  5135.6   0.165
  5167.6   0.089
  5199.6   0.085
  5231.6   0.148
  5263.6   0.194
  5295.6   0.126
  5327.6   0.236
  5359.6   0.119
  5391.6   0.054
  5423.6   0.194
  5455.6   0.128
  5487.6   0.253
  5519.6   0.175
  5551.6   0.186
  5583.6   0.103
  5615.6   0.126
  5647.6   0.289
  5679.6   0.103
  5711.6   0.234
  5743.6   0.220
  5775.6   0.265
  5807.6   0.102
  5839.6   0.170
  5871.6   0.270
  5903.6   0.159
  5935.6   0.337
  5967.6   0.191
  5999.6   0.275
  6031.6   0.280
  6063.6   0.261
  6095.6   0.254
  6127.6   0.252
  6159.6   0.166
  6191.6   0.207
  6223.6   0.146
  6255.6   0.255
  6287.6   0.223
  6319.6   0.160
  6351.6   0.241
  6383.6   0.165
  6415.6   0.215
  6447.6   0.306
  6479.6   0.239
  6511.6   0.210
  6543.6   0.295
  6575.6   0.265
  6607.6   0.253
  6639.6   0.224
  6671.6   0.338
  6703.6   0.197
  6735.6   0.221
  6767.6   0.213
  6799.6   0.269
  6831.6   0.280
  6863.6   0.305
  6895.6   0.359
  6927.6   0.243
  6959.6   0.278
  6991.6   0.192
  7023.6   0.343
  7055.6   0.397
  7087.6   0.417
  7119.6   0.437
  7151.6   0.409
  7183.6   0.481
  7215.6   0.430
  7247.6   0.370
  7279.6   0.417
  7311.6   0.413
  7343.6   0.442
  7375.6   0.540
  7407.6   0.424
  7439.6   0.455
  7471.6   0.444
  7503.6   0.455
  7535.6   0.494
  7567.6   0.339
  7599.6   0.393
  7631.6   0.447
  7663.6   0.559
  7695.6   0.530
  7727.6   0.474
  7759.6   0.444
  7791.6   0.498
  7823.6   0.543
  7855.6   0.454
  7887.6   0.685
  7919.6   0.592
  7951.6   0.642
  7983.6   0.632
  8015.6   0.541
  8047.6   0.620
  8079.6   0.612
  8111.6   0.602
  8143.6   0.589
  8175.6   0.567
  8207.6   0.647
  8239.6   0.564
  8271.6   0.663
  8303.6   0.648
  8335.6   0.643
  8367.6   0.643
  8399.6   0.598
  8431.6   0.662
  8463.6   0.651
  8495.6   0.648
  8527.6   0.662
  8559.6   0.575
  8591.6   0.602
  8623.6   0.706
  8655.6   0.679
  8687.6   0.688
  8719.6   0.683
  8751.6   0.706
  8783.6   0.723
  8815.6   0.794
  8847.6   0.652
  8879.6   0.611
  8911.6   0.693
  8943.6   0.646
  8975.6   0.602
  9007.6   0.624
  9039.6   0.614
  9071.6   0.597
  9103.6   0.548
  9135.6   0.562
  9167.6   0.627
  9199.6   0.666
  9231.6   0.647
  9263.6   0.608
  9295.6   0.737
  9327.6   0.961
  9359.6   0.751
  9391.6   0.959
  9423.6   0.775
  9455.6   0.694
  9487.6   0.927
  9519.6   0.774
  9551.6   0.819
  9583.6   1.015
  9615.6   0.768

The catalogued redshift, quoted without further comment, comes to 0.762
